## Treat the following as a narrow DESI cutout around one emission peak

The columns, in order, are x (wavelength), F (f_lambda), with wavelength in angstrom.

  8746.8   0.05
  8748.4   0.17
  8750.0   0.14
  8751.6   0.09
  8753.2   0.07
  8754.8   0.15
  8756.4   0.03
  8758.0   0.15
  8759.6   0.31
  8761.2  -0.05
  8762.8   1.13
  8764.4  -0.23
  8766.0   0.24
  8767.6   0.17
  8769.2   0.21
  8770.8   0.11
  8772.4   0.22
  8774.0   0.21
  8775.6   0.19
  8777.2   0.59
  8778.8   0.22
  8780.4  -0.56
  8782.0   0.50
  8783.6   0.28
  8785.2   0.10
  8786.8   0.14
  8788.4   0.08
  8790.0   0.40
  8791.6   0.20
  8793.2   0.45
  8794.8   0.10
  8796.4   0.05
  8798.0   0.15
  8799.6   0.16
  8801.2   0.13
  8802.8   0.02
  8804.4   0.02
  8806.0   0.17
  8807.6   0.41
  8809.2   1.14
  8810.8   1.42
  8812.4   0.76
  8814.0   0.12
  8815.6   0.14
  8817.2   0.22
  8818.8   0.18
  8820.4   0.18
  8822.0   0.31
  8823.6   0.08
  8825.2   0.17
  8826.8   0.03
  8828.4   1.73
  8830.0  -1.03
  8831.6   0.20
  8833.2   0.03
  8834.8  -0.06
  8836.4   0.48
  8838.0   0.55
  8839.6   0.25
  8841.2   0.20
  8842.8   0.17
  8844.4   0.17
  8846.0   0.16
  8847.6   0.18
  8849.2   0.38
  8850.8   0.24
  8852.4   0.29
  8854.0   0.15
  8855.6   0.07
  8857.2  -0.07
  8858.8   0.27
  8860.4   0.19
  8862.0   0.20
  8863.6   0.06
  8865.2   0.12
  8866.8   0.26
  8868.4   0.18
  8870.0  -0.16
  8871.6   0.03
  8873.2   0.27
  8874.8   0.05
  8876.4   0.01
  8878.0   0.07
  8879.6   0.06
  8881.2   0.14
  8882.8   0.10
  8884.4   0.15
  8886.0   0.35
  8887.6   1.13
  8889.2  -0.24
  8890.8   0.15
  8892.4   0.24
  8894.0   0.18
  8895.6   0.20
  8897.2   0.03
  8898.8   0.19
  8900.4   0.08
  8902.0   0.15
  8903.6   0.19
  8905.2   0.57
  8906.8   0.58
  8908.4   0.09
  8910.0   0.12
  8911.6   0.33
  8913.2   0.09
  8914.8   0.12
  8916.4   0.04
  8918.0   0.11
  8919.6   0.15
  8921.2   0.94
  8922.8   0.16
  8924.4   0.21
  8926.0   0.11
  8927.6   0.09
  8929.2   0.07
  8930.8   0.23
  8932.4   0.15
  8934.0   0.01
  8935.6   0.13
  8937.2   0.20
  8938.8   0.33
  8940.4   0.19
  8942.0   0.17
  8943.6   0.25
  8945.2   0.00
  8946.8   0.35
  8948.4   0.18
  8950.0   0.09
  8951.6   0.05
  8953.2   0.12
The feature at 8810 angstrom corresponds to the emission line H-alpha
